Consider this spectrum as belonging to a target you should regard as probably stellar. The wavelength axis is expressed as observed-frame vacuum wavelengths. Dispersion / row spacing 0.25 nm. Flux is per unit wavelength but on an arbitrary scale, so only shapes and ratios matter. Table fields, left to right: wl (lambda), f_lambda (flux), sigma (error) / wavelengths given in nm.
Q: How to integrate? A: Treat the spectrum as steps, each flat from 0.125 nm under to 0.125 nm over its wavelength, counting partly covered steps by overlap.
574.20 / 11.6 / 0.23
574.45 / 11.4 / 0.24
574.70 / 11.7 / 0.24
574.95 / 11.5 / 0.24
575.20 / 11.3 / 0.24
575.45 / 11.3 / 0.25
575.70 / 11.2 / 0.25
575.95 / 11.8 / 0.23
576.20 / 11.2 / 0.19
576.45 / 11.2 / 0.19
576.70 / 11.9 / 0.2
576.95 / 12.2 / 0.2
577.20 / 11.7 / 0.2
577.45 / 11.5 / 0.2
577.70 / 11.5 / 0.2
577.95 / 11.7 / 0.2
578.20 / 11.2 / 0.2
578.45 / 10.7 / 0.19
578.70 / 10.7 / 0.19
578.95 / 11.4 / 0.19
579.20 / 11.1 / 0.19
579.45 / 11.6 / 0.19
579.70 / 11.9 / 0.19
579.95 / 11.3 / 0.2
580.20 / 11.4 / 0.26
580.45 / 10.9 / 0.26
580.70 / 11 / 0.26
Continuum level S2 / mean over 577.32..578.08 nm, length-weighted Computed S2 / 11.6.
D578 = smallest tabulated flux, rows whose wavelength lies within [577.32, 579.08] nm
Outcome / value 10.7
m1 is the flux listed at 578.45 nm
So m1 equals 10.7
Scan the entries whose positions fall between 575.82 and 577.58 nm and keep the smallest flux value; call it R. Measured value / 11.2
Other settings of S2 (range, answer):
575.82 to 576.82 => 11.5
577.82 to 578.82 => 11.1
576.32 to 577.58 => 11.7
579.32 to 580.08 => 11.6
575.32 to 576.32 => 11.4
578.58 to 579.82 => 11.3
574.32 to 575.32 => 11.5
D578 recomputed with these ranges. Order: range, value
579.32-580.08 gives 11.3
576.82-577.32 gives 11.7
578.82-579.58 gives 11.1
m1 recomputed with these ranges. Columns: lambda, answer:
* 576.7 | 11.9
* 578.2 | 11.2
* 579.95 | 11.3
